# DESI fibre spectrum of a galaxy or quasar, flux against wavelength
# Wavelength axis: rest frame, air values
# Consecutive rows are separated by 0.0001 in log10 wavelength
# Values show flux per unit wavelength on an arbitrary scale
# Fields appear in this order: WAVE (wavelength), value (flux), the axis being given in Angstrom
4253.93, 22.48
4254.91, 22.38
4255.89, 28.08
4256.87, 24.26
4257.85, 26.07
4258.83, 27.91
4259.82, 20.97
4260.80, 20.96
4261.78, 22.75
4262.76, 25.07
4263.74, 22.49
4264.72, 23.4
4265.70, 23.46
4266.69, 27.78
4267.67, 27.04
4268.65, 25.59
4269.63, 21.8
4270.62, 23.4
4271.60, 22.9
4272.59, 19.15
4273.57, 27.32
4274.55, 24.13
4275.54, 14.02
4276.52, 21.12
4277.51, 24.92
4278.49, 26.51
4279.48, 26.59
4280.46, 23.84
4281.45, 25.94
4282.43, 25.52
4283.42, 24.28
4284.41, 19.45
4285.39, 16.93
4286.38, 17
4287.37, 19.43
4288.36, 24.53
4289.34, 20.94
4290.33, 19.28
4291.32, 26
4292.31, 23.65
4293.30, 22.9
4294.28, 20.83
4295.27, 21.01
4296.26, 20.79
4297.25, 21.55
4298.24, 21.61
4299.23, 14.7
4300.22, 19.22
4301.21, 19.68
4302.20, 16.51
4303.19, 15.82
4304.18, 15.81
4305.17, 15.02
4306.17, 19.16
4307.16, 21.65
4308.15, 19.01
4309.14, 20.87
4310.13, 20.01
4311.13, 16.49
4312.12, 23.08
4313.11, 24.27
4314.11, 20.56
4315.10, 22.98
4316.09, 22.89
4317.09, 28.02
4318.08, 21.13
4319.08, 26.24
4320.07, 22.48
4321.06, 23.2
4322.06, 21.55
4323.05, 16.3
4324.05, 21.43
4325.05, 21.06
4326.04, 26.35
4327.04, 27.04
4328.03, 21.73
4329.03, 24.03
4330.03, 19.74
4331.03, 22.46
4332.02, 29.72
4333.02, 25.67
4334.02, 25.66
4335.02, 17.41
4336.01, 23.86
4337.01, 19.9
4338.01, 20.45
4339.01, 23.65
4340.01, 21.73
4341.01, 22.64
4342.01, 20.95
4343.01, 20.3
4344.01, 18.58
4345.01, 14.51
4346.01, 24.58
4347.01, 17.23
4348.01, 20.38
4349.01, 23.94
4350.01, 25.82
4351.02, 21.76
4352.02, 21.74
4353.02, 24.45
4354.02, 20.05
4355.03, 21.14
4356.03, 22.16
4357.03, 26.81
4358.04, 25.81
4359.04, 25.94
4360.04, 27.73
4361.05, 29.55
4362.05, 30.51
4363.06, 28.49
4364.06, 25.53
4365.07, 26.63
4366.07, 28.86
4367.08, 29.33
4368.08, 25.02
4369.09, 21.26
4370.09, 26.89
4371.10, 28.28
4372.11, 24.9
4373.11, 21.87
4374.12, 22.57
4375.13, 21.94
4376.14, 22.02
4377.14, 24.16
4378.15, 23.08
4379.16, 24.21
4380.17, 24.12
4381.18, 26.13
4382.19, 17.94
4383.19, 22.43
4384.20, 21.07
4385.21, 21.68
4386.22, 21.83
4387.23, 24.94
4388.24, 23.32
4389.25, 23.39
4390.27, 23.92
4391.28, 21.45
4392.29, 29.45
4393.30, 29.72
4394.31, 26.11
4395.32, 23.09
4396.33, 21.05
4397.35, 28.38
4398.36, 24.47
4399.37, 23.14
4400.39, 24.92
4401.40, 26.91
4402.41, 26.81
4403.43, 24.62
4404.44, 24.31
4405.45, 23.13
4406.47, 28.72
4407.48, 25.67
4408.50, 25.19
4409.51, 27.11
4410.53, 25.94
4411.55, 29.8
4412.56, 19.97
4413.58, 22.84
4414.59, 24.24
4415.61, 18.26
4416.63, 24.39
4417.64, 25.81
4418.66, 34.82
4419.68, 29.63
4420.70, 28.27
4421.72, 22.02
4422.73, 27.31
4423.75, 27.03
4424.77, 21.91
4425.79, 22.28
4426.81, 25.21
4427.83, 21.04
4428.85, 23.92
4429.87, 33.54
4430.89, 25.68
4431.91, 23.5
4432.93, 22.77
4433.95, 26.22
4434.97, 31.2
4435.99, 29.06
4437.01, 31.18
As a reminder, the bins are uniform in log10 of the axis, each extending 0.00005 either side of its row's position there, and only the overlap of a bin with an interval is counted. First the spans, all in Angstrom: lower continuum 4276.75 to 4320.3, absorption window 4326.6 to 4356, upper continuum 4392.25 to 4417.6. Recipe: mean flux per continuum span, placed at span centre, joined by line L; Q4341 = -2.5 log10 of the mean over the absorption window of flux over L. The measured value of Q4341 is 0.03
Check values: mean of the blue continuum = 21.3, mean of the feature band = 22.1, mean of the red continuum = 25.1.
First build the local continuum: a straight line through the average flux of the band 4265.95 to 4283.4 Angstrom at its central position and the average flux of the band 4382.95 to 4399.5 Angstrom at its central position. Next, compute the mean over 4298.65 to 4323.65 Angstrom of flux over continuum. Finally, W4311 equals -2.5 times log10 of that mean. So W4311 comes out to 0.18 mag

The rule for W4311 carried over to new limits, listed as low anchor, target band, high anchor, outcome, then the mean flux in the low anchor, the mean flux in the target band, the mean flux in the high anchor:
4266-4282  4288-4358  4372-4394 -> 0.10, 23.9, 21.6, 23.5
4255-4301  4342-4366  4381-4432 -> 0.02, 22.7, 23.7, 24.9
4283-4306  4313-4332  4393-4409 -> -0.08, 19.8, 23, 25.3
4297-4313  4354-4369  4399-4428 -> -0.18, 18.9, 26.3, 25.3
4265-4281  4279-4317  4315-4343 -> 0.12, 23.7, 20.9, 22.8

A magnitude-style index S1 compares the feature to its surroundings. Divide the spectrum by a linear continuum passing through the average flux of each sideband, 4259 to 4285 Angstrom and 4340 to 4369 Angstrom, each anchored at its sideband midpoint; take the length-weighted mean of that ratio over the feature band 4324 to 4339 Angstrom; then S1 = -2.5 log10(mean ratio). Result 0.028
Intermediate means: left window 23.5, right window 23.9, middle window 23.2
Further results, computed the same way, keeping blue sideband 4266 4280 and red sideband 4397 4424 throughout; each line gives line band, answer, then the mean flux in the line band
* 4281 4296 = 0.10 mag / 21.8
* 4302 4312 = 0.31 mag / 18.3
